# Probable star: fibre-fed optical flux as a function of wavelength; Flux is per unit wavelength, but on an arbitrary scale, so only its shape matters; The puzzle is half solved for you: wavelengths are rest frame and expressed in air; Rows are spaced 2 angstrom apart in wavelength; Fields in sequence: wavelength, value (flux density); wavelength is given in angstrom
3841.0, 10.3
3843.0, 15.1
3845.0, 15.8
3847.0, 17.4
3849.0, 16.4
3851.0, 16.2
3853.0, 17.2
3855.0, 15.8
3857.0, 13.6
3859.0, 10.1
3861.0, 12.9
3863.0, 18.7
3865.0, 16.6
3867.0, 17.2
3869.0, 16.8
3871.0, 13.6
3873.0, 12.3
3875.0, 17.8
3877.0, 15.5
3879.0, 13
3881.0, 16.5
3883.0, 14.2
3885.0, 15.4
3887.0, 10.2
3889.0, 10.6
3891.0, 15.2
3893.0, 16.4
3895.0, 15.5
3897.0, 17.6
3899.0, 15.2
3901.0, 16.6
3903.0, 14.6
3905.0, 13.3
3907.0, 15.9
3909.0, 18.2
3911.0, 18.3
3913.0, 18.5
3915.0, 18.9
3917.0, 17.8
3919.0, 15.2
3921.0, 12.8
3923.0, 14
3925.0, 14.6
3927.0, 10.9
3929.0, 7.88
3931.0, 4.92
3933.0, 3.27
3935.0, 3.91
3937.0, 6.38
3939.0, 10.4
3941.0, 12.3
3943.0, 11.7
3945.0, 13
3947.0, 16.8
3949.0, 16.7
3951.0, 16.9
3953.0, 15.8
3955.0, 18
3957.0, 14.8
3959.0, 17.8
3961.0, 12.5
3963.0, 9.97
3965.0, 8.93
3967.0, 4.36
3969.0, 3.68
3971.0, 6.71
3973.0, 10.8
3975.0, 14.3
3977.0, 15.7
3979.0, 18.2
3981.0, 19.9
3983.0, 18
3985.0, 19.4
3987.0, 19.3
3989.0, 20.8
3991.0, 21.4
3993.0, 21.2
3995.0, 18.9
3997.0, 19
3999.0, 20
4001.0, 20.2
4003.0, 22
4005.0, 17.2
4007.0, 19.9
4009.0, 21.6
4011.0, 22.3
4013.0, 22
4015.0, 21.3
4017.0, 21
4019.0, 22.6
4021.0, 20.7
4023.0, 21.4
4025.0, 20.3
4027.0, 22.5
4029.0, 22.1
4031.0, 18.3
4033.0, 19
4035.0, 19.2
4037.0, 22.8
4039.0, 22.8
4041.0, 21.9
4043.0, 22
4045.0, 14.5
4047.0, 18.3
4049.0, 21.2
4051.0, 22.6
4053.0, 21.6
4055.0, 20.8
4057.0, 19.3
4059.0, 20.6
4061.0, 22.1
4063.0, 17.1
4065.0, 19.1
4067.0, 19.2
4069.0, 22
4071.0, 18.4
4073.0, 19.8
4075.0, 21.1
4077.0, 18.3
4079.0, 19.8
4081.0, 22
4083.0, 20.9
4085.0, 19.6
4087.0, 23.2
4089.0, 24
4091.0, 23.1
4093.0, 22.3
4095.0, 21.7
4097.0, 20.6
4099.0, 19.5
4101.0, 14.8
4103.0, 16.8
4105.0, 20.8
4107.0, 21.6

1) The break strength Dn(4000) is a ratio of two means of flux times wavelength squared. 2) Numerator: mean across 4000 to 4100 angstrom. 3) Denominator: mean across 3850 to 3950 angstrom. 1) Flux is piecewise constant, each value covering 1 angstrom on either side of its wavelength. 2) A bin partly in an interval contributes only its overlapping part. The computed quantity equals 1.60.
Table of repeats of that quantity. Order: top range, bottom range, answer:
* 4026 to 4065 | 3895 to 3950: 1.63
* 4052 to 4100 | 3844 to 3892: 1.54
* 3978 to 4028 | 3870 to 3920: 1.40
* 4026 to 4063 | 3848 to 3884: 1.48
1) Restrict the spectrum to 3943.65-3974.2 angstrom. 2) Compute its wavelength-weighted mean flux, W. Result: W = 12.5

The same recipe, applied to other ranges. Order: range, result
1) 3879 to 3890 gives 13.3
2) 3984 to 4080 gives 20.4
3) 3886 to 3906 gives 14.5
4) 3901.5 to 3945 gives 12.6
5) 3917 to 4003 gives 14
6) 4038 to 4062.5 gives 20.6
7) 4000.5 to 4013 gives 20.7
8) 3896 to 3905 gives 15.7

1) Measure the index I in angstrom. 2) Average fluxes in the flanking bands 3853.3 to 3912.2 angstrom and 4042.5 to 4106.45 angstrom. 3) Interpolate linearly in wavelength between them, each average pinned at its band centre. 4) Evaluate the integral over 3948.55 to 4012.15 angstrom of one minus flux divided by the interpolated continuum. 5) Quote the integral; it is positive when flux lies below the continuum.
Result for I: 4.8 angstrom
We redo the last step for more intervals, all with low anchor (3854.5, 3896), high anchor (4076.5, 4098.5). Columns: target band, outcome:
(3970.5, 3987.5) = 1.9 angstrom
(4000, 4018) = -1.8 angstrom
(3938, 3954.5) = 2.6 angstrom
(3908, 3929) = 0.6 angstrom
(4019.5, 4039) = -1.3 angstrom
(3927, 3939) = 7.5 angstrom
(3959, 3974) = 7.5 angstrom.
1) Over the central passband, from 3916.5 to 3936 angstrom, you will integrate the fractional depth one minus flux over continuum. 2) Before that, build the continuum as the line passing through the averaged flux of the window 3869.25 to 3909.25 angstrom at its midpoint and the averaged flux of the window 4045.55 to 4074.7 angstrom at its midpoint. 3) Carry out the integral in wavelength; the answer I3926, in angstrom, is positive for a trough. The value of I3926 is 6.8 angstrom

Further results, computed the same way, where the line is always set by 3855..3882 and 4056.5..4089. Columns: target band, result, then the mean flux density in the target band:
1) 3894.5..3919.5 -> -1.0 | 16.6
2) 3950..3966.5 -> 3.1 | 14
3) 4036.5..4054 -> -1.1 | 20.8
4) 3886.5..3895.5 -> 1.1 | 13.7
